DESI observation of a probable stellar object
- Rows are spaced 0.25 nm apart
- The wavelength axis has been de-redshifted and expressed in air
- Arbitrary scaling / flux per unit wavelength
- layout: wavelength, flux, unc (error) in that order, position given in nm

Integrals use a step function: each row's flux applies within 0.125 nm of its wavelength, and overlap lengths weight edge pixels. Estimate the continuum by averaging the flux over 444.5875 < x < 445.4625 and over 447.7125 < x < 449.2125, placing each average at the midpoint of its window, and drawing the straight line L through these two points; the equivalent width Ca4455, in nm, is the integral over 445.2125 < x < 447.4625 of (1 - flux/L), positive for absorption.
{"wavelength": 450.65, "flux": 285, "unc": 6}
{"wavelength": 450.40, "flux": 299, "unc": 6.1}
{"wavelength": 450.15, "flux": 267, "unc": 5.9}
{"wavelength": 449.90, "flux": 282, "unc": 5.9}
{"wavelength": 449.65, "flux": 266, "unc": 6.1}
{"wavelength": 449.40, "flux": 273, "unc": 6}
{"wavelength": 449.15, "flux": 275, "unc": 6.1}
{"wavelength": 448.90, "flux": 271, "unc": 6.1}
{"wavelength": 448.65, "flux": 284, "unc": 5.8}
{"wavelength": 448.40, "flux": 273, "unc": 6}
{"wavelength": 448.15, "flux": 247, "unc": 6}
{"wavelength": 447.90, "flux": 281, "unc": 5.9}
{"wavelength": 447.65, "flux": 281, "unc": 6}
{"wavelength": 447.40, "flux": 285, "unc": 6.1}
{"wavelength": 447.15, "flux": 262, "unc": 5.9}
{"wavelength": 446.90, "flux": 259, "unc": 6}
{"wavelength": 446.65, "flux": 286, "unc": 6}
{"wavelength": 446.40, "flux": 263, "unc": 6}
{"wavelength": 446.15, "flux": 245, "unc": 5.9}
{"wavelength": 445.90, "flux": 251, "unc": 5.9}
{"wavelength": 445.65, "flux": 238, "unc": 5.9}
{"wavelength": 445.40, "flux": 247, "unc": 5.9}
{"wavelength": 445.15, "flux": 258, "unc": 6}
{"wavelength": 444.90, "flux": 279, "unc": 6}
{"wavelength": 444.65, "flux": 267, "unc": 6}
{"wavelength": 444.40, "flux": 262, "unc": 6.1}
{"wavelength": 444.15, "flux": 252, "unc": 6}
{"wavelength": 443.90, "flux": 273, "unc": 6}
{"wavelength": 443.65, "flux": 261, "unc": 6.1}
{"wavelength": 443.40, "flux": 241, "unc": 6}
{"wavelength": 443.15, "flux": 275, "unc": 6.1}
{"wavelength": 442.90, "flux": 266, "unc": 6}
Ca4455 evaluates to 0.07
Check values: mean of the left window 264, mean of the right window 272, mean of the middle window 259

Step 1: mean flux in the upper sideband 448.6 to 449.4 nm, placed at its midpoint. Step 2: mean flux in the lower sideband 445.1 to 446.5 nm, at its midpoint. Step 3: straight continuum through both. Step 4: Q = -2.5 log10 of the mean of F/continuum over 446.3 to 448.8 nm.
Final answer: -0.03 mag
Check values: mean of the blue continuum 250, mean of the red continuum 275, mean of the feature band 272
